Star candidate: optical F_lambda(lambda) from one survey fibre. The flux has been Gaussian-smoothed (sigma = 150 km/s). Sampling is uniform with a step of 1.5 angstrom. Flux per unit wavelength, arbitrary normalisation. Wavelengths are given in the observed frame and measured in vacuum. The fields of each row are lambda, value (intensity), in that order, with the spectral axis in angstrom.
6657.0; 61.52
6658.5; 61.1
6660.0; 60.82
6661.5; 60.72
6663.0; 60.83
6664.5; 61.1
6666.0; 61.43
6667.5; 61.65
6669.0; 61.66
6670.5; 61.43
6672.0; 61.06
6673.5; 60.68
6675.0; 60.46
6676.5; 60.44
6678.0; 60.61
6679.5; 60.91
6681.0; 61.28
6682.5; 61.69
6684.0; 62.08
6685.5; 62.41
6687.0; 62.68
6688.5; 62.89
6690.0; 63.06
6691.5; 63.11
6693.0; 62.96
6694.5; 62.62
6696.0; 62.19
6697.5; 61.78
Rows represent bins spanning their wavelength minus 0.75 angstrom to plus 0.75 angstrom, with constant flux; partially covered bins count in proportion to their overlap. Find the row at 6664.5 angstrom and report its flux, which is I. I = 61.1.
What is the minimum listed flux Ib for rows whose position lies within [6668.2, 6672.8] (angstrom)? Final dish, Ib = 61.06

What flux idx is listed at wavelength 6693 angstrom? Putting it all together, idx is 62.96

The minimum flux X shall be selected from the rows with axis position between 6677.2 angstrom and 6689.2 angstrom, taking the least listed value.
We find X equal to 60.61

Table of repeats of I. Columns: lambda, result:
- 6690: 63.06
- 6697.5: 61.78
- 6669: 61.66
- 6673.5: 60.68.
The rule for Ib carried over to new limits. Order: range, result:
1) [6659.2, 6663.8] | 60.72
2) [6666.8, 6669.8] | 61.65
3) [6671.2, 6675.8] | 60.46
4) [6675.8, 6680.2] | 60.44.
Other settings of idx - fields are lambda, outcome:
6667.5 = 61.65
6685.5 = 62.41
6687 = 62.68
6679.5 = 60.91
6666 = 61.43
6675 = 60.46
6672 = 61.06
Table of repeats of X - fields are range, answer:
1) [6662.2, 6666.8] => 60.83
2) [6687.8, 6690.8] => 62.89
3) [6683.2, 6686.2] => 62.08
